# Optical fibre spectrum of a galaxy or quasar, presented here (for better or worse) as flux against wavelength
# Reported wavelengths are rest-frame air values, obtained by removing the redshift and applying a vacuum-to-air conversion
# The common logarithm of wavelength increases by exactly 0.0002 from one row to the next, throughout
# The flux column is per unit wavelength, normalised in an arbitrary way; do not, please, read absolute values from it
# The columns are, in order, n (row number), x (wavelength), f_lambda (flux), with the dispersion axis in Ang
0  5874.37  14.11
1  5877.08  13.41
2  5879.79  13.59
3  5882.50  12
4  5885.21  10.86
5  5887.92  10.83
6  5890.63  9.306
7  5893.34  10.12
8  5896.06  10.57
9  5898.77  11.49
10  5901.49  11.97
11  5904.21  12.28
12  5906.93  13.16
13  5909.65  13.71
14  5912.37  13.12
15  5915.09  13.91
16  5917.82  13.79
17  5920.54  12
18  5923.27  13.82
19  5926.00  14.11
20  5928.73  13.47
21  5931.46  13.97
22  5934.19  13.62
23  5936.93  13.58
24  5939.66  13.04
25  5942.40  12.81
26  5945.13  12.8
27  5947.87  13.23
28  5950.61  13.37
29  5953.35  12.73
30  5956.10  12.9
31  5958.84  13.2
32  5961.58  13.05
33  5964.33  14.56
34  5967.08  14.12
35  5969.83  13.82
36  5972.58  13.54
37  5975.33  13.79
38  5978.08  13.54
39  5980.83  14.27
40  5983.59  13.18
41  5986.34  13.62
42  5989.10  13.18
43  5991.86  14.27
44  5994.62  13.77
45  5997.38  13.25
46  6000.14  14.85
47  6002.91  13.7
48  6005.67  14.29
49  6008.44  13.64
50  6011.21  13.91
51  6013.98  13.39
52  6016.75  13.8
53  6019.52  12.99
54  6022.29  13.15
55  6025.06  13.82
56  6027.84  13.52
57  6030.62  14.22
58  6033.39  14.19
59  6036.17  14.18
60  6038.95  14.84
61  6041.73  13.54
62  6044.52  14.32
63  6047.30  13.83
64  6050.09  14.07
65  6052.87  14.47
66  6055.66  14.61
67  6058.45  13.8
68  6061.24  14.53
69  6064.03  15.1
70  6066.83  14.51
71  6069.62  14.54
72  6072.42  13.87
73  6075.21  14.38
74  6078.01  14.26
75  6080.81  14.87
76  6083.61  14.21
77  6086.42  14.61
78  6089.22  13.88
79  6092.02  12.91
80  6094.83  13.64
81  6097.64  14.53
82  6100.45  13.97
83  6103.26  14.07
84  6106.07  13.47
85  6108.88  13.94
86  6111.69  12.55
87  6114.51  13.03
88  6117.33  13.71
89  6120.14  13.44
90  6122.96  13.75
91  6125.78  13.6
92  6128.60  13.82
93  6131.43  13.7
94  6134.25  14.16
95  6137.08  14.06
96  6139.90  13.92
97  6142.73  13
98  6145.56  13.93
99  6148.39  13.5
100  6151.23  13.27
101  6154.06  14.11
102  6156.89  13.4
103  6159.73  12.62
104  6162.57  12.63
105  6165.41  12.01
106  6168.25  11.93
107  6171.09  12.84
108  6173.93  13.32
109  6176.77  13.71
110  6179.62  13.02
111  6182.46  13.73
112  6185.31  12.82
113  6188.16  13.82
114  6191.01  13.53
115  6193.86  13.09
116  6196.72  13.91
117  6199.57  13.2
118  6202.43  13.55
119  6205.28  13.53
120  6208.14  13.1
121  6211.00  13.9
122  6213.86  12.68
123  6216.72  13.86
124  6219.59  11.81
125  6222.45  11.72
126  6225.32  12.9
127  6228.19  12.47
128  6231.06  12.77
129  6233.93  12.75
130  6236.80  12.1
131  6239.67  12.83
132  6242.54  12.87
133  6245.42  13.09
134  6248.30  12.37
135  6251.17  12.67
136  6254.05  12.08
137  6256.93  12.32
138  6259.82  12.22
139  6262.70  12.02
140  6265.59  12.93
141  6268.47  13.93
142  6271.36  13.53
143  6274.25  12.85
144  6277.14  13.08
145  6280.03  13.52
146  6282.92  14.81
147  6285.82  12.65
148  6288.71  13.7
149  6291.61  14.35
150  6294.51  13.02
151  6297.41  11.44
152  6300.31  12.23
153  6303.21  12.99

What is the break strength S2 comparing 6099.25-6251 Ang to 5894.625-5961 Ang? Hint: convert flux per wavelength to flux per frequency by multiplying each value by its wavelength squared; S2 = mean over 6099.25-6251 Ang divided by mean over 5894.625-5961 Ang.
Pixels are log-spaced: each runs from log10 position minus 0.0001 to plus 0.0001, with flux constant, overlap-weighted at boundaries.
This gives 1.1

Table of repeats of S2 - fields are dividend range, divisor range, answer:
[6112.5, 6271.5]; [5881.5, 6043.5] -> 1.07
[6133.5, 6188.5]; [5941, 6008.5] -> 1.04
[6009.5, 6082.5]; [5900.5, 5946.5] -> 1.11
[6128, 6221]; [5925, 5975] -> 1.07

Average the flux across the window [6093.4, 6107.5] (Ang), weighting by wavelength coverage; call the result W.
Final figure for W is 13.9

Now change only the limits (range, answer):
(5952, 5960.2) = 12.9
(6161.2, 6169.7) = 12.2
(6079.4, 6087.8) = 14.6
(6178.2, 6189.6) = 13.4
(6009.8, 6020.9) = 13.5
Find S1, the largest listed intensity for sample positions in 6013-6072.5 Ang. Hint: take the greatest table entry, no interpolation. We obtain 15.1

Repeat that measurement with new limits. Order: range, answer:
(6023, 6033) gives 14.22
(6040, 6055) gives 14.47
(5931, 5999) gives 14.56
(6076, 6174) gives 14.87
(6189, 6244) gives 13.91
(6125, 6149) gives 14.16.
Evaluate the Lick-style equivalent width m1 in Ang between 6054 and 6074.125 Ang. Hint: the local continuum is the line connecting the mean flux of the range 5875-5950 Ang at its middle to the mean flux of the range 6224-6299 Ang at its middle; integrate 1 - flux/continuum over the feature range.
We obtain -2.6 Ang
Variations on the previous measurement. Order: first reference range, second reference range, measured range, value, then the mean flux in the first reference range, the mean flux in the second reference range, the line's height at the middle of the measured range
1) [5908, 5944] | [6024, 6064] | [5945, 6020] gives 0.97 Ang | 13.5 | 14.2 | 13.8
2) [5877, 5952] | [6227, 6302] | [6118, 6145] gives -1.99 Ang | 12.6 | 12.9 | 12.8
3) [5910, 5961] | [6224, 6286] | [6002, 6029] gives -0.87 Ang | 13.3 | 12.9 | 13.2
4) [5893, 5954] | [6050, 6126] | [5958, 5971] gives -0.55 Ang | 12.9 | 14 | 13.2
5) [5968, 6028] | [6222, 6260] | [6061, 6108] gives -3.17 Ang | 13.7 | 12.5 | 13.3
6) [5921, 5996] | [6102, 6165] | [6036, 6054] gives -0.89 Ang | 13.5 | 13.5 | 13.5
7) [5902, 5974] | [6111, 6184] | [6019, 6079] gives -3.56 Ang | 13.4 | 13.3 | 13.3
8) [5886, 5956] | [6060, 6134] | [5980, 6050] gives -2.49 Ang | 12.7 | 14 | 13.4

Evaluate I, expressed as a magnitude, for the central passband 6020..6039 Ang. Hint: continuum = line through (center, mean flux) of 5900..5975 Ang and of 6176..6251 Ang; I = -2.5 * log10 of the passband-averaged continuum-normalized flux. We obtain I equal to -0.05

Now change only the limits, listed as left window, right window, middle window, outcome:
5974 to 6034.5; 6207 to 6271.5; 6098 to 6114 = -0.03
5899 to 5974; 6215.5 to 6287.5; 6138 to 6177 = -0.02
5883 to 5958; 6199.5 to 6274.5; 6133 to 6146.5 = -0.09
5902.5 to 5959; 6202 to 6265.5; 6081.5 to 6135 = -0.07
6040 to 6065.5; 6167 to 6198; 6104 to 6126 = 0.03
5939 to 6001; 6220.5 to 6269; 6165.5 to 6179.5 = -0.01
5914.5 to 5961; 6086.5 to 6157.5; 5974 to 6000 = -0.03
